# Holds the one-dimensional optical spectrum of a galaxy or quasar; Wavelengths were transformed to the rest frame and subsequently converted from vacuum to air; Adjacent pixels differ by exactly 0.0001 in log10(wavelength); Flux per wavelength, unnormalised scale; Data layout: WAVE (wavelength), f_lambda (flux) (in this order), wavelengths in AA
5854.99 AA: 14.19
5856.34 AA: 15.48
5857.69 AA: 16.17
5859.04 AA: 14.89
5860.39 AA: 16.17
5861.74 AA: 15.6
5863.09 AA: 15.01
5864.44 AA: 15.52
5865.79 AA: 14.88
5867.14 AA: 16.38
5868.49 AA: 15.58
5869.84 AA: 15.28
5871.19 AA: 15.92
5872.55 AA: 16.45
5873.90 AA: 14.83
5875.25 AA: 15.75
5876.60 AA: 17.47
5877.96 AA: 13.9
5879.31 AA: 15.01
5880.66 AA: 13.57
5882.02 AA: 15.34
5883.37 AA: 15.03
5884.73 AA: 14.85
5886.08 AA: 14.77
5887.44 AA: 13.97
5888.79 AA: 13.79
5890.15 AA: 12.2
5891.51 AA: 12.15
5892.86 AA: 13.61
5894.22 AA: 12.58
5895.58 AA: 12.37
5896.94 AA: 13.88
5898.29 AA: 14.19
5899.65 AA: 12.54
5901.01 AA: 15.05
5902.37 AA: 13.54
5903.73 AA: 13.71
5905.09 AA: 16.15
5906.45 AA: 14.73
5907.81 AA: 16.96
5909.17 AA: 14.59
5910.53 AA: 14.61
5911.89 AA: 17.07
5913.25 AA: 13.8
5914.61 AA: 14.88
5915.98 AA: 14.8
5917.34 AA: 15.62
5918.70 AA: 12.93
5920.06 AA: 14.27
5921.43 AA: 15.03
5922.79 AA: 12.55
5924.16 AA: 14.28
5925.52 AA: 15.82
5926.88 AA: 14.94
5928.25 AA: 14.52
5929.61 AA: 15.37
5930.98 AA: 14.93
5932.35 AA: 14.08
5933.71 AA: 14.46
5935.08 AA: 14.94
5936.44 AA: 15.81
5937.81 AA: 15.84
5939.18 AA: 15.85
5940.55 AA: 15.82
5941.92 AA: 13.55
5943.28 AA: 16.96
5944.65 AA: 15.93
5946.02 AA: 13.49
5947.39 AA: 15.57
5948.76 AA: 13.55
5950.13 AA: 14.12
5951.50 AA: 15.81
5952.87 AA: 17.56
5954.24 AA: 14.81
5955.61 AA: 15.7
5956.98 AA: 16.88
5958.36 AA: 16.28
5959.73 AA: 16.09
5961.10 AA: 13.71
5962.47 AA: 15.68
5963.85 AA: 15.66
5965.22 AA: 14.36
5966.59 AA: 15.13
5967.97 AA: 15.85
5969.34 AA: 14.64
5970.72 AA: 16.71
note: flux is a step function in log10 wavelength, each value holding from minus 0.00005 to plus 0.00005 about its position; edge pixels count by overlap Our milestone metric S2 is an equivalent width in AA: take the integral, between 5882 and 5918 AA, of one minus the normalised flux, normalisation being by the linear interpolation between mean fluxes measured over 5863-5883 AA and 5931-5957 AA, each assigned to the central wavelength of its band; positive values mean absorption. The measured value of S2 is 2.44 AA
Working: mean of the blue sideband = 15.4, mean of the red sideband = 15.3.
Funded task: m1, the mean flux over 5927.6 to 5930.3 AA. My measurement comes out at 15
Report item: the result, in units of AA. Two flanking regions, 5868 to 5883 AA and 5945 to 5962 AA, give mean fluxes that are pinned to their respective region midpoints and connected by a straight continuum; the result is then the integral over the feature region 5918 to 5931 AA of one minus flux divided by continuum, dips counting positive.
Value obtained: 0.76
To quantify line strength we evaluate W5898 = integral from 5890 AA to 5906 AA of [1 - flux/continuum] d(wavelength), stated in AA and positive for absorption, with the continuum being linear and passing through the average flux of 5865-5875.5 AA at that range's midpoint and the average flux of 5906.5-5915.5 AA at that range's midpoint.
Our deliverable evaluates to 1.89 AA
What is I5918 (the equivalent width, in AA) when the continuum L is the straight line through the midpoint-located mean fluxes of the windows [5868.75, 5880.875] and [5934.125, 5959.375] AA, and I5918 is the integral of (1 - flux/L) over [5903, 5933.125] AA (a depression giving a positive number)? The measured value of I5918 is 1.28 AA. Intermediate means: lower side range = 15.4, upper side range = 15.5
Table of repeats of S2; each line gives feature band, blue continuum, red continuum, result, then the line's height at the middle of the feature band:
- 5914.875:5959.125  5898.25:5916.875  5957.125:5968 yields 0.1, 15.1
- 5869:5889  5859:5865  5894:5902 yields -0.8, 14.5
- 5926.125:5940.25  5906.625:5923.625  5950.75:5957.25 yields 0.3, 15.4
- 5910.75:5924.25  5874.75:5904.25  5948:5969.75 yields 0.0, 14.6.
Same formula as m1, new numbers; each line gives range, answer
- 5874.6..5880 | 15.5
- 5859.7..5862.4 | 15.9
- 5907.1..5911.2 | 15.4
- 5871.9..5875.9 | 15.7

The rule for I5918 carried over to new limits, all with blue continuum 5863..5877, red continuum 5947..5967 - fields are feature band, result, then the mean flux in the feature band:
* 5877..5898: 2.4 AA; 13.9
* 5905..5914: 0.1 AA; 15.4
